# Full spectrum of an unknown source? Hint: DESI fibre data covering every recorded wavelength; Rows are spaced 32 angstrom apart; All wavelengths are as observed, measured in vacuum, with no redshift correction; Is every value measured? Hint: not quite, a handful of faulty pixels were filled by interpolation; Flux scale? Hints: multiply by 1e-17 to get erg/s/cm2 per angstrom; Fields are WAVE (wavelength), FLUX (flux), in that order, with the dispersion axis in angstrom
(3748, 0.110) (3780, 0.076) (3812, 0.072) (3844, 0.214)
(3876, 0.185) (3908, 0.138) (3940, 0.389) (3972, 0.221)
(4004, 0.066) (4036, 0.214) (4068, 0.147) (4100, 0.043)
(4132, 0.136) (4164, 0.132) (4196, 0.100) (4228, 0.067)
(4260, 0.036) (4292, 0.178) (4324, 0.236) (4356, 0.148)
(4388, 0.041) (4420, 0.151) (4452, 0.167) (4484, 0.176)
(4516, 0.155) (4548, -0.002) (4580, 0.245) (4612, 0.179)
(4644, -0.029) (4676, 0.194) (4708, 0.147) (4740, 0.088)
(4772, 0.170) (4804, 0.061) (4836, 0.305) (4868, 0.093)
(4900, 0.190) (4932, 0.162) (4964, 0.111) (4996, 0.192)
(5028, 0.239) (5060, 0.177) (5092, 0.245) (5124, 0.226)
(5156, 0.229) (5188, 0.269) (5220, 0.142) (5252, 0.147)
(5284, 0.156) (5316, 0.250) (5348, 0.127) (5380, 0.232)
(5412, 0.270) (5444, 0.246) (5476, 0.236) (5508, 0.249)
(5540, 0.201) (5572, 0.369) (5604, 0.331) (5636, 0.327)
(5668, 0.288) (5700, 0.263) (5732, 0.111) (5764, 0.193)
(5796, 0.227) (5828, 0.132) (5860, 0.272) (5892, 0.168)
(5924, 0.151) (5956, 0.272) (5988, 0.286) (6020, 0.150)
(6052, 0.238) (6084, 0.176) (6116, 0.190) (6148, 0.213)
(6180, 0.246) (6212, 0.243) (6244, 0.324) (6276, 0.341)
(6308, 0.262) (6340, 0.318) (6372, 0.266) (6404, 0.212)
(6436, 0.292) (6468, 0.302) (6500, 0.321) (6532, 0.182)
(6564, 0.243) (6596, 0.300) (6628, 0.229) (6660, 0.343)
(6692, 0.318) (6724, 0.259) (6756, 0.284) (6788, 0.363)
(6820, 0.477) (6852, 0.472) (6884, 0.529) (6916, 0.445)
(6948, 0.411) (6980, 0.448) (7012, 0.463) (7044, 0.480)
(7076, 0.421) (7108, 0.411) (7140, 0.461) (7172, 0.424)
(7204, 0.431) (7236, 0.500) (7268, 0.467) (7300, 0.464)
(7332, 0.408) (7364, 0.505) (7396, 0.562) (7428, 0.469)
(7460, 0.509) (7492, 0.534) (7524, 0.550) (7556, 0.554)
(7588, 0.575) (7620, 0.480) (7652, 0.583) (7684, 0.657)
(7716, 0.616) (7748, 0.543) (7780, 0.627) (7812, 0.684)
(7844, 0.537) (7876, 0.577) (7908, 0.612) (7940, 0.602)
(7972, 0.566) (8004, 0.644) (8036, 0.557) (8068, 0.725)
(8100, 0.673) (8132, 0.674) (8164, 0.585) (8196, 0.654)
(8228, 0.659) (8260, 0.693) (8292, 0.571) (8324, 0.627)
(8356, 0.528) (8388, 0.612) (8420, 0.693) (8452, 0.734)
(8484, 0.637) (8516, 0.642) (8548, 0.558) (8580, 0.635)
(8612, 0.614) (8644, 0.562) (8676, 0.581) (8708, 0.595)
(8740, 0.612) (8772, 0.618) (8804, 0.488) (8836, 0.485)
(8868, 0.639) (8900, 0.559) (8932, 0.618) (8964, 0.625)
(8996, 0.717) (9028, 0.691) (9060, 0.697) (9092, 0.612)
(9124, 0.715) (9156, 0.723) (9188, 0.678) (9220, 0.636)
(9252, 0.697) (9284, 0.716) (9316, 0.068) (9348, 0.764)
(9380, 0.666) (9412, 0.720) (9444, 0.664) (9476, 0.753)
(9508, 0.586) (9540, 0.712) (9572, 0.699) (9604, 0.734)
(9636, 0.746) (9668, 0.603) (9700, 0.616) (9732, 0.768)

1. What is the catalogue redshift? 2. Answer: 0.706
